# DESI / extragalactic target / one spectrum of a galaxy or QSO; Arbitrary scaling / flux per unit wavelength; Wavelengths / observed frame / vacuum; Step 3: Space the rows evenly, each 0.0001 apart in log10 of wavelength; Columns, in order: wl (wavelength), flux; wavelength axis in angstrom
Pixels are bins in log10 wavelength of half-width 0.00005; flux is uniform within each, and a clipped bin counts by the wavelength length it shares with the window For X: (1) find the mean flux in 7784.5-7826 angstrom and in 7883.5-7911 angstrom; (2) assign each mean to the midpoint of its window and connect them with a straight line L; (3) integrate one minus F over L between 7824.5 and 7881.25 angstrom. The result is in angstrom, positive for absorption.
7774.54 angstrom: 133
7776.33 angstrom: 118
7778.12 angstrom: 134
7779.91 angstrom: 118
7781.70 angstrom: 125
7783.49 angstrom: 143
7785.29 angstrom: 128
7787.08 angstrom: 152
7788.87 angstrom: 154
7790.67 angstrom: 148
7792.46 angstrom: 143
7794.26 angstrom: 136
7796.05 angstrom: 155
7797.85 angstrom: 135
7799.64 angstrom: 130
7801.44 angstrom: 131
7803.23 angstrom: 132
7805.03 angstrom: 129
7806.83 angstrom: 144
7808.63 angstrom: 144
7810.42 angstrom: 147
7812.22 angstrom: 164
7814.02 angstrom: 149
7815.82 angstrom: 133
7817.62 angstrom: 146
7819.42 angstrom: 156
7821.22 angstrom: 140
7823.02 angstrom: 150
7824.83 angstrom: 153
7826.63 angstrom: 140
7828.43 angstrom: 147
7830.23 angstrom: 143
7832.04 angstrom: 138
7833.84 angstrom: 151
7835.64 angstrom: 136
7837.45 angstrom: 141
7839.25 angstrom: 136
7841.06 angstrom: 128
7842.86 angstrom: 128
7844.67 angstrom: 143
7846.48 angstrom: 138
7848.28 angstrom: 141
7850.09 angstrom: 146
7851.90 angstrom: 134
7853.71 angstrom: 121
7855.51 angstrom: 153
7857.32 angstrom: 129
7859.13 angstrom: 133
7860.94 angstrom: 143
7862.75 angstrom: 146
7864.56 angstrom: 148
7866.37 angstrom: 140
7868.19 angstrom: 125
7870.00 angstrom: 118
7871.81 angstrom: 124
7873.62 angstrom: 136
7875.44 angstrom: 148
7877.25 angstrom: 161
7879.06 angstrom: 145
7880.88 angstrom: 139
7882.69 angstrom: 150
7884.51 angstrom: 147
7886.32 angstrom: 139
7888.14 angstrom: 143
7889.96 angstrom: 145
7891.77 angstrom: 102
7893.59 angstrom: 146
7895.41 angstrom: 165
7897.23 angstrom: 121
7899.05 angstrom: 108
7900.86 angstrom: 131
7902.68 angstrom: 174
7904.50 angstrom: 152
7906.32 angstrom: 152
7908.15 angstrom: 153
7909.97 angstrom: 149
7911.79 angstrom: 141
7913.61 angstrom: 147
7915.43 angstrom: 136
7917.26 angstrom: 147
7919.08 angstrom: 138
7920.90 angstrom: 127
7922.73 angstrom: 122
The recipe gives 1.4 angstrom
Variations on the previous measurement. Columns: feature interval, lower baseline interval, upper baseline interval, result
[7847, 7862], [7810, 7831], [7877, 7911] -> 0.8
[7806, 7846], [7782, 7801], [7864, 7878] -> -1.1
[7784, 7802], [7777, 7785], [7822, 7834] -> -1.1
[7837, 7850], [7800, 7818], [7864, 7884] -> 0.3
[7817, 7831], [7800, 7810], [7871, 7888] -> -0.9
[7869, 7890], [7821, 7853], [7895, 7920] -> 0.2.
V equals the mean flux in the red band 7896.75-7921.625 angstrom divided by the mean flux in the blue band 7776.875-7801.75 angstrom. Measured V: 1.03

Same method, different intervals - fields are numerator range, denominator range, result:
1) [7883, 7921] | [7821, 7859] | 1.01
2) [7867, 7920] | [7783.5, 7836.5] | 0.98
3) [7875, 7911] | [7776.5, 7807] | 1.05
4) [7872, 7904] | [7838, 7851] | 1.03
